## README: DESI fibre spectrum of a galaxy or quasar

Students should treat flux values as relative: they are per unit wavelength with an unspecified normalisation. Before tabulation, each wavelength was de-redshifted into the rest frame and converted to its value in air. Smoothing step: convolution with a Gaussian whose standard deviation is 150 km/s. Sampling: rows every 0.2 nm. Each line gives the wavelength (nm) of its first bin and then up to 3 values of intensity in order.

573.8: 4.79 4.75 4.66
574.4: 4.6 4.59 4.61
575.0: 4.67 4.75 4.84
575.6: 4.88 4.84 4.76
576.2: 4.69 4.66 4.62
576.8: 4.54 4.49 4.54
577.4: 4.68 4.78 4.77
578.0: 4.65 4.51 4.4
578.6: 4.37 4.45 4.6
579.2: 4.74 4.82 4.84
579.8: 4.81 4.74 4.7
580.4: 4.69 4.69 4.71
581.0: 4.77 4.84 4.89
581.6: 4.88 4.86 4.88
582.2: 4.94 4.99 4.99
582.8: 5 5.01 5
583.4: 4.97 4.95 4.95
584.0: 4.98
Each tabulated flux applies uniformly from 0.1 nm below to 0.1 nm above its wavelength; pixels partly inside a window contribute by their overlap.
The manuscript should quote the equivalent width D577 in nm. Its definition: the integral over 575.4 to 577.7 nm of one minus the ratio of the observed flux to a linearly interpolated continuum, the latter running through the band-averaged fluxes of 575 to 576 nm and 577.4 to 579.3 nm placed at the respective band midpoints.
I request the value 0.02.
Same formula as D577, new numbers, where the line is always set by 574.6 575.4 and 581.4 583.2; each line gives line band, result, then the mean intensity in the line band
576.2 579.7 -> 0.126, 4.62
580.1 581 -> 0.033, 4.71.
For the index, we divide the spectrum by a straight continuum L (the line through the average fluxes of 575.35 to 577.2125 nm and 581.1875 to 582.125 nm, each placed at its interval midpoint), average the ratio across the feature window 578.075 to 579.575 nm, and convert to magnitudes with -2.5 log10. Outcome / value 0.05 mag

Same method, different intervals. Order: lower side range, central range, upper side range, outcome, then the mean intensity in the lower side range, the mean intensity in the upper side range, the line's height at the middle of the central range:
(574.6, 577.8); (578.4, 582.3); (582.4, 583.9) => 0.03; 4.69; 4.98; 4.86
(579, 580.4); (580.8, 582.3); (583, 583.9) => 0.00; 4.76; 4.97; 4.86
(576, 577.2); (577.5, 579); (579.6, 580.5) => 0.03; 4.61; 4.75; 4.67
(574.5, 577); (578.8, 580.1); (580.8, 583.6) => 0.02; 4.7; 4.92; 4.82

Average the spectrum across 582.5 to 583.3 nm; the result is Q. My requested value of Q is 5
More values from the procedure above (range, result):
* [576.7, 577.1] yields 4.52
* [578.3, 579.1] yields 4.46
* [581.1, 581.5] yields 4.87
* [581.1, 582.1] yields 4.87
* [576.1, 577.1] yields 4.6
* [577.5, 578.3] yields 4.68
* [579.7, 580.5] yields 4.74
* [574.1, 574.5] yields 4.63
